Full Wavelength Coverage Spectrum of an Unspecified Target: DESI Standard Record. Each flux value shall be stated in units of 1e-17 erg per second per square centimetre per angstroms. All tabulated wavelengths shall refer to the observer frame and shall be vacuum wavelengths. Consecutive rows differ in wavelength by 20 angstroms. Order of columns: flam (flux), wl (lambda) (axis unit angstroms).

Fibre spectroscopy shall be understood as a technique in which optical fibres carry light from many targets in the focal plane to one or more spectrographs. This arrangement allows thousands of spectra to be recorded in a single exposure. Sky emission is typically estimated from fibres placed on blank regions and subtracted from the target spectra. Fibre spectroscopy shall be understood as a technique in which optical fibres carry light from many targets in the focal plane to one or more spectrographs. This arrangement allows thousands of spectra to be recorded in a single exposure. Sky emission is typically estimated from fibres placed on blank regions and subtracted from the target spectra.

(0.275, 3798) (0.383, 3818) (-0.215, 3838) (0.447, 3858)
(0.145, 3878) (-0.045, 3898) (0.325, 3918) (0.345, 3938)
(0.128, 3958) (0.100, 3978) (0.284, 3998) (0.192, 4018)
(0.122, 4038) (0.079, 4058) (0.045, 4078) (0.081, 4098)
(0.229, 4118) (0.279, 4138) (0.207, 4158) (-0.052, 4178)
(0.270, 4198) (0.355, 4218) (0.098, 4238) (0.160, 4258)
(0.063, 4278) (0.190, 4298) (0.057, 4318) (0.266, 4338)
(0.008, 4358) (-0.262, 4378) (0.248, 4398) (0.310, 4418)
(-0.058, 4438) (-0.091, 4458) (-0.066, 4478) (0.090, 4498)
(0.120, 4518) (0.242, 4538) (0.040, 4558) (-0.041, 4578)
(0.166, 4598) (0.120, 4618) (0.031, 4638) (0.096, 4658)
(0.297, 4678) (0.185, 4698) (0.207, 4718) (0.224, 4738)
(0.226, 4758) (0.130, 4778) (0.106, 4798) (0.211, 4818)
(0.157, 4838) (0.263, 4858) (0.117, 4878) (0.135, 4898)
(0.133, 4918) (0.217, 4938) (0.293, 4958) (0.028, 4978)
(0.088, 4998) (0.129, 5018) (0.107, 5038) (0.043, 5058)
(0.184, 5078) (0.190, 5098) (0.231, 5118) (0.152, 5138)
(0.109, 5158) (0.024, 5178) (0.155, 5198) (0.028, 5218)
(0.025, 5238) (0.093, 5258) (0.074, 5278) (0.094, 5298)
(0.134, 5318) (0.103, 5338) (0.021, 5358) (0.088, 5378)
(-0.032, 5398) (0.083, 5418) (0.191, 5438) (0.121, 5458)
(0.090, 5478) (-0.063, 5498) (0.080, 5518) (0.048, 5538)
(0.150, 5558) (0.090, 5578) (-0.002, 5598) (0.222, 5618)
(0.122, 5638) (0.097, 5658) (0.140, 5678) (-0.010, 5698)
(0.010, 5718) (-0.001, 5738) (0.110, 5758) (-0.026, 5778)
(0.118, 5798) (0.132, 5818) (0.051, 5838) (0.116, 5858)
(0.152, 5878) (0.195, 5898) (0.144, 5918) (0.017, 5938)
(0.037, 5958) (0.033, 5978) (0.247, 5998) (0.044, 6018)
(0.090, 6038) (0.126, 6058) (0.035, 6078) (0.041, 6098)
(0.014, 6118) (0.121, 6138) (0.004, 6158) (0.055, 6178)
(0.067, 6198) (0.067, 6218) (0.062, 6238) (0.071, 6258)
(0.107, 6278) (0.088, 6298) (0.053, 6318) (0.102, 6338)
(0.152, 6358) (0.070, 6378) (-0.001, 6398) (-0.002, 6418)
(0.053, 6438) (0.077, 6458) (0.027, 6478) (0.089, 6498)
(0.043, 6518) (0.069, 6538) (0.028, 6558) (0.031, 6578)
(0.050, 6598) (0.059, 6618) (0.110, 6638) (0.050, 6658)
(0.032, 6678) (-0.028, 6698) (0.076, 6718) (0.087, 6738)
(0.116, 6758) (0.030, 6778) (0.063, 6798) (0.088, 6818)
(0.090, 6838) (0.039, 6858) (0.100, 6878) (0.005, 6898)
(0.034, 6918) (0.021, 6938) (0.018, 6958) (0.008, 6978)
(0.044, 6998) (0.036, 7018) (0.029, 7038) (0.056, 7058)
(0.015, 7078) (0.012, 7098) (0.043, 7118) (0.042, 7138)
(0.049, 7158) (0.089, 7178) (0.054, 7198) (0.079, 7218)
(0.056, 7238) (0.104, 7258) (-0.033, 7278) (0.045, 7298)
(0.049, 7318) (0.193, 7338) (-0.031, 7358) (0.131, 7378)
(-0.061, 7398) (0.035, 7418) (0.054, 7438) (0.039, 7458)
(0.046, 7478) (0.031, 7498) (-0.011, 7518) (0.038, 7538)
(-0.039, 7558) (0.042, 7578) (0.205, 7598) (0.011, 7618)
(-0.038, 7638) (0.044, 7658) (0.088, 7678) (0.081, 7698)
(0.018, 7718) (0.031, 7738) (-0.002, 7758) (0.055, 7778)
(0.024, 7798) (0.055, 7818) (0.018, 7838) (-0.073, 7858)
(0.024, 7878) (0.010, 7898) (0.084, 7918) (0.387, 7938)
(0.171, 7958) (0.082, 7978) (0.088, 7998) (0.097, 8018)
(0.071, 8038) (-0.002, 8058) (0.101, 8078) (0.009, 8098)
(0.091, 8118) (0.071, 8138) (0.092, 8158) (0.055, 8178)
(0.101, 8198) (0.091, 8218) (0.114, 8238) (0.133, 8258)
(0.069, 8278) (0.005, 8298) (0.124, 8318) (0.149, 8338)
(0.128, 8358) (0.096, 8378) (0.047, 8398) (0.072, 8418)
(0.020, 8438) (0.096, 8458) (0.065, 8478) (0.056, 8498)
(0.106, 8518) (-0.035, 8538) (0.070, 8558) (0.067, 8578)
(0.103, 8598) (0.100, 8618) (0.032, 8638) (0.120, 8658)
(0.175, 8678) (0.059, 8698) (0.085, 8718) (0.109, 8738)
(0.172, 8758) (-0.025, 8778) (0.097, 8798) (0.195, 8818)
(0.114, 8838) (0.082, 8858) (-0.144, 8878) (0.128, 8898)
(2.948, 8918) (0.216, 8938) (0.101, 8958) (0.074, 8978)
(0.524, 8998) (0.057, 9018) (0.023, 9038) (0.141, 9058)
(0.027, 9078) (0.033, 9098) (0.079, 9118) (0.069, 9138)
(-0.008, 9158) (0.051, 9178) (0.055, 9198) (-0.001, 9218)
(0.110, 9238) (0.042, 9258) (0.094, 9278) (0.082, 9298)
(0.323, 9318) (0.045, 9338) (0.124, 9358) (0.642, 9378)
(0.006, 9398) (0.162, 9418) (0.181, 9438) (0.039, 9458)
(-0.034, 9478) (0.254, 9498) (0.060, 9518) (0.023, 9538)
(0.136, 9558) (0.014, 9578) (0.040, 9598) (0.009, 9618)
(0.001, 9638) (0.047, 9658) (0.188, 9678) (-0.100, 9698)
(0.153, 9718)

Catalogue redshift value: 1.13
